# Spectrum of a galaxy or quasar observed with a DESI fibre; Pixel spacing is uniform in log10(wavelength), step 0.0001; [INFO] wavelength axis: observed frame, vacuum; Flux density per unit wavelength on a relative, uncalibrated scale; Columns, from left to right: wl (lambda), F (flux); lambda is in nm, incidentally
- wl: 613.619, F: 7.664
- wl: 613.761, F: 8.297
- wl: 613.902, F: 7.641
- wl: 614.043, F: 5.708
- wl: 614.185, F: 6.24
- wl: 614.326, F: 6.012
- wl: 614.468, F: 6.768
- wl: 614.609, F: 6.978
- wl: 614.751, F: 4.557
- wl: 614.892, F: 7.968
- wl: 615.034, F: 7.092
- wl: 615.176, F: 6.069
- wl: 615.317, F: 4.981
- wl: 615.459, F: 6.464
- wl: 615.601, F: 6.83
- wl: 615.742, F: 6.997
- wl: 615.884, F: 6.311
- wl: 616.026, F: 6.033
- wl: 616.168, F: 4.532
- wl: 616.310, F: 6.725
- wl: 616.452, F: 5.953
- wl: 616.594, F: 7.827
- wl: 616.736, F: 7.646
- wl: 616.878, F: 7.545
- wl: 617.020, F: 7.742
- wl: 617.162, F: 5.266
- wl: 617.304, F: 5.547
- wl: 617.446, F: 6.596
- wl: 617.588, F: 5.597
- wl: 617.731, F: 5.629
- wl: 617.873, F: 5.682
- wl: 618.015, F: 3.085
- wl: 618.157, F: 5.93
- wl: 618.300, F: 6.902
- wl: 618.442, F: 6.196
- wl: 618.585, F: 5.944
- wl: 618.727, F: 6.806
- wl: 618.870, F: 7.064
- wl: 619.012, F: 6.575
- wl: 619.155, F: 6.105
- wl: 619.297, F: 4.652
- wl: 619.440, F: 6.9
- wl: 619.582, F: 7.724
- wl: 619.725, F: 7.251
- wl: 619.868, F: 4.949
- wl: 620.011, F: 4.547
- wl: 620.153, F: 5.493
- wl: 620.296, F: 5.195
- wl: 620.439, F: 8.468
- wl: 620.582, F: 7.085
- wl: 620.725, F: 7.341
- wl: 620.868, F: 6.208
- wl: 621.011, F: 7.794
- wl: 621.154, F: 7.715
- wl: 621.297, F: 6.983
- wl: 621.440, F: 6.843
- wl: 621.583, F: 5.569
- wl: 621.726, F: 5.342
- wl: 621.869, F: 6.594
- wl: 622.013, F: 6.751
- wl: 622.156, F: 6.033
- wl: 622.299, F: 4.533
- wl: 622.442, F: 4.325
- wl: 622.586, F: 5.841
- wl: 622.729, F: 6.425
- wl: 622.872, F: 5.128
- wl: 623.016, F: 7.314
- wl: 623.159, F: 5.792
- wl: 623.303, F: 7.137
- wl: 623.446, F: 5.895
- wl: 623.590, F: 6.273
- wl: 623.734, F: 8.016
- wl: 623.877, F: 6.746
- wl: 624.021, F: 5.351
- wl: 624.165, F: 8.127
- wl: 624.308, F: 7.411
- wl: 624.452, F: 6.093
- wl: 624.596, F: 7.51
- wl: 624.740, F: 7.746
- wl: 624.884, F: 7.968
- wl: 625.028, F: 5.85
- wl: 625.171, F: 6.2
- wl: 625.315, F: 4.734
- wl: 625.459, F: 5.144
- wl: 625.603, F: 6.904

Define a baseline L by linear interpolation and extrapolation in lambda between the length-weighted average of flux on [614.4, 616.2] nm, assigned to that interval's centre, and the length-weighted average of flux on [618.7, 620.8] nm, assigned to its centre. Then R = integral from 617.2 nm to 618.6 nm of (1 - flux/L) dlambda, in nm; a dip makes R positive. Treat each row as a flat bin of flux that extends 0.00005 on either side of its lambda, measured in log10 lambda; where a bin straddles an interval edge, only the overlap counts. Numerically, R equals 0.15 nm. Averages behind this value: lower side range 6.31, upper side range 6.4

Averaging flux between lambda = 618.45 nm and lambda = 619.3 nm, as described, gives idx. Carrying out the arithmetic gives 6.31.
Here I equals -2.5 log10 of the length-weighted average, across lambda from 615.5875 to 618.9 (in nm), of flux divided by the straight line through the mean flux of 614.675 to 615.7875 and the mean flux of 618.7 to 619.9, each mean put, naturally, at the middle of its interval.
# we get 0.03 mag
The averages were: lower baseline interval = 6.36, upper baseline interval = 6.48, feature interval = 6.25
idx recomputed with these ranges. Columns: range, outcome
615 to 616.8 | 6.4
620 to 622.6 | 6.29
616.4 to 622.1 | 6.38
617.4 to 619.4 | 5.92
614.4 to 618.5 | 6.26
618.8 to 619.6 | 6.43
